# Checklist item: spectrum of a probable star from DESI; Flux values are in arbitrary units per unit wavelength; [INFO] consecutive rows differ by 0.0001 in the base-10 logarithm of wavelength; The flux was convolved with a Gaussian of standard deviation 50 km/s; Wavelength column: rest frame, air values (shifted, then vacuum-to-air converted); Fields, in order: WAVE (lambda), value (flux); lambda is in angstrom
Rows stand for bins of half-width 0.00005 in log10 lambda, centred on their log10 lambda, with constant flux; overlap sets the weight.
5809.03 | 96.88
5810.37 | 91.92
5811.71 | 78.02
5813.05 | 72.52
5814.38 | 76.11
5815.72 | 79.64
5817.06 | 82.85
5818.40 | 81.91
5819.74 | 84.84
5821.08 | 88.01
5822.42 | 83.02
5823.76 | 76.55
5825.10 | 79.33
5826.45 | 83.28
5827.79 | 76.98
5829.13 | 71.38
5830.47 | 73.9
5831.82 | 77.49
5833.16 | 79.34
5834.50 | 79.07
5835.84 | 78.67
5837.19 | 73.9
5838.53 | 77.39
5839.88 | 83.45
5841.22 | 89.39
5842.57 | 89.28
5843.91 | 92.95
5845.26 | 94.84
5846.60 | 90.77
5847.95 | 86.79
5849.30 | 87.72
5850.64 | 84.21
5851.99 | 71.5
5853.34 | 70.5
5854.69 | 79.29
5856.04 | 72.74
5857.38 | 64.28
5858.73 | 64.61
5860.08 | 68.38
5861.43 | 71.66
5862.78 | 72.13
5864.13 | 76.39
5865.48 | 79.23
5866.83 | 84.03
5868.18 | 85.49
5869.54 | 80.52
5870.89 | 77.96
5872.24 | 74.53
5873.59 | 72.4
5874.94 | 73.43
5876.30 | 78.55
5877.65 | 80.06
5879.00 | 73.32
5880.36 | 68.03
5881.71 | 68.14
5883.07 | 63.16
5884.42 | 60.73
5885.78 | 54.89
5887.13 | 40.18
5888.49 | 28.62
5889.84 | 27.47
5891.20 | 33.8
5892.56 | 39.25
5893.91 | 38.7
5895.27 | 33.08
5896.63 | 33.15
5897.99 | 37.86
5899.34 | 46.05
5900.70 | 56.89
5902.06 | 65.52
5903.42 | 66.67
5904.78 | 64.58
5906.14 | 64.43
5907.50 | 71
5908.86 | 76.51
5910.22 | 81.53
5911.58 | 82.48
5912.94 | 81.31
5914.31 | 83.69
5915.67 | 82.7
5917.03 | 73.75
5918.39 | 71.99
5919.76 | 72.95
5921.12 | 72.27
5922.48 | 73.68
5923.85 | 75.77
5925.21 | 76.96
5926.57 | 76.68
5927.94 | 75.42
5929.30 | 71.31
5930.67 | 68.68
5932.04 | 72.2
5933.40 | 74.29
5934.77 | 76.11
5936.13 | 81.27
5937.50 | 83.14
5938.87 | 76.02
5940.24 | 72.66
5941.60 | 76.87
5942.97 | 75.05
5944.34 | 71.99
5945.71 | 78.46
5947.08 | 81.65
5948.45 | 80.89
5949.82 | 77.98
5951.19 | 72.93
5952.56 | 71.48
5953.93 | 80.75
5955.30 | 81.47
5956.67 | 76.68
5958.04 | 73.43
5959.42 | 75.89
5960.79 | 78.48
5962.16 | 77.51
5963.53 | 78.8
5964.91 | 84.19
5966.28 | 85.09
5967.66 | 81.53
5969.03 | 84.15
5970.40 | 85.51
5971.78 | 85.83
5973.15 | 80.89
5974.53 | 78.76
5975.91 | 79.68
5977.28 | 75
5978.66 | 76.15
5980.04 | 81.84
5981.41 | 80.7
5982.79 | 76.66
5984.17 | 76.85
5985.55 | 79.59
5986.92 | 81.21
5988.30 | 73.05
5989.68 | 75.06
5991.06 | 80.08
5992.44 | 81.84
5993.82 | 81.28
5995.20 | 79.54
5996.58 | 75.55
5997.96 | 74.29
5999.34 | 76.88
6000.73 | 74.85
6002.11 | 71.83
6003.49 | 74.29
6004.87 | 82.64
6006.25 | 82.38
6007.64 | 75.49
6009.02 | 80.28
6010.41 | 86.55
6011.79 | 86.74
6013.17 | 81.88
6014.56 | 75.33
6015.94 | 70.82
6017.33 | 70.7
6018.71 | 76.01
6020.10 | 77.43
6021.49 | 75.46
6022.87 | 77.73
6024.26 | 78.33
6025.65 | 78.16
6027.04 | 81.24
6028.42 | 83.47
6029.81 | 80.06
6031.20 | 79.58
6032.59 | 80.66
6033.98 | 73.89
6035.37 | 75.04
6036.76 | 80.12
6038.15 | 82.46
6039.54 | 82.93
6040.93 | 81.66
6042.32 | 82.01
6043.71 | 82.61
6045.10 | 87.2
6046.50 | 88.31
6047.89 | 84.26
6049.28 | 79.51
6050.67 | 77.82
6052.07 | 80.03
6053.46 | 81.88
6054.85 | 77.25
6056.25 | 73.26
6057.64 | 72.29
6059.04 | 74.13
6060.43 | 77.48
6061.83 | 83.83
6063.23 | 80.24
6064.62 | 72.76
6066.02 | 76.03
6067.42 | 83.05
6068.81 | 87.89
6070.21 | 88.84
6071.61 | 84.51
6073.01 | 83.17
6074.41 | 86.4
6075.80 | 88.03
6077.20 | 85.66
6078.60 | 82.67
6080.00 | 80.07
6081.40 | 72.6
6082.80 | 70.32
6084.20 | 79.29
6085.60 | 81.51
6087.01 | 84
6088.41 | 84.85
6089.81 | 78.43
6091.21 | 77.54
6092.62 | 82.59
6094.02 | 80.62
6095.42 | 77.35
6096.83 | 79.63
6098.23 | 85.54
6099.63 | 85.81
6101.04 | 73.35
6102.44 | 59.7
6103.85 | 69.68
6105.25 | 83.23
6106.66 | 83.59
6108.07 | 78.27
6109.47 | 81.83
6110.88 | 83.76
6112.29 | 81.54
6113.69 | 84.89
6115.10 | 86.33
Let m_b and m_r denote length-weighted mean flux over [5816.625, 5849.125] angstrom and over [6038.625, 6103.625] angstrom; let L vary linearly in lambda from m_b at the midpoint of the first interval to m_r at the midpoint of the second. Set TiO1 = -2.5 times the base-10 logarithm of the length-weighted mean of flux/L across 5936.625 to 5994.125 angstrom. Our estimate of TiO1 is 0.03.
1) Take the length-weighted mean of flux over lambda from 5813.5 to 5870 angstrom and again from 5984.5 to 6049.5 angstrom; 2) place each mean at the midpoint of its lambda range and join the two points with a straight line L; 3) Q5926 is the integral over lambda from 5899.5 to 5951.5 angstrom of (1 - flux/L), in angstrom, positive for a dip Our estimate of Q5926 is 3.2 angstrom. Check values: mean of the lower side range 79.6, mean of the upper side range 79.1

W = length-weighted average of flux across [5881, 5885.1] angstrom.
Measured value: 64.1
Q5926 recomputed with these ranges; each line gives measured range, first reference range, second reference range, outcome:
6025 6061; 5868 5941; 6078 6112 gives -2.1 angstrom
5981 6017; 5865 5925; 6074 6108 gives -2.7 angstrom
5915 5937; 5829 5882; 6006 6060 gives 1.1 angstrom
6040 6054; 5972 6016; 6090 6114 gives -0.6 angstrom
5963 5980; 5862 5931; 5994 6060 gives -1.8 angstrom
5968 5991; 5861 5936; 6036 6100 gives -1.9 angstrom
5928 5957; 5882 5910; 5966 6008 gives -4.9 angstrom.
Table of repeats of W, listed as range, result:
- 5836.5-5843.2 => 82.5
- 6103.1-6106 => 76.2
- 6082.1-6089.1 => 79.9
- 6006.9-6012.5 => 82.2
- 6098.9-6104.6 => 72.4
